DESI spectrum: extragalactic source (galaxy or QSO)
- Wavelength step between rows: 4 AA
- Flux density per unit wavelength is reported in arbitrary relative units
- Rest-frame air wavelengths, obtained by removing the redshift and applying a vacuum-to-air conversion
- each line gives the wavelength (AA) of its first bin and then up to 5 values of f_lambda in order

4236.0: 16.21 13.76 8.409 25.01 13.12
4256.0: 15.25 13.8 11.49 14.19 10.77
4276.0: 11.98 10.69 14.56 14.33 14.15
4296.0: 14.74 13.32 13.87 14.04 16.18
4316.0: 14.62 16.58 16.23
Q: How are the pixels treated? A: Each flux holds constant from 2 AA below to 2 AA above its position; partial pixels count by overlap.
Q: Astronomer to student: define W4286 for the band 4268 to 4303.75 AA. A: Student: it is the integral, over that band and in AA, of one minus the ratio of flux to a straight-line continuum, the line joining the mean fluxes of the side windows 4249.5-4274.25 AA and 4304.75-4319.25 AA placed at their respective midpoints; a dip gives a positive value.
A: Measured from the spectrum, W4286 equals 2.5 AA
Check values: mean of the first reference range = 13.3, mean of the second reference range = 15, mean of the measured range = 13.2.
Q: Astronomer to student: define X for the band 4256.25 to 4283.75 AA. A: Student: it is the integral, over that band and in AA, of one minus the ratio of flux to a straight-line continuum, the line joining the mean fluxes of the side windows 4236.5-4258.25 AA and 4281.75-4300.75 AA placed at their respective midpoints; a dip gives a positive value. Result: 4.10 AA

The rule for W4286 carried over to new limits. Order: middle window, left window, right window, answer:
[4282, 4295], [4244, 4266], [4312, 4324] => 0.91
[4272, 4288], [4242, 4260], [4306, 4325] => 3.04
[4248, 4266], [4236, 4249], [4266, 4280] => -1.26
